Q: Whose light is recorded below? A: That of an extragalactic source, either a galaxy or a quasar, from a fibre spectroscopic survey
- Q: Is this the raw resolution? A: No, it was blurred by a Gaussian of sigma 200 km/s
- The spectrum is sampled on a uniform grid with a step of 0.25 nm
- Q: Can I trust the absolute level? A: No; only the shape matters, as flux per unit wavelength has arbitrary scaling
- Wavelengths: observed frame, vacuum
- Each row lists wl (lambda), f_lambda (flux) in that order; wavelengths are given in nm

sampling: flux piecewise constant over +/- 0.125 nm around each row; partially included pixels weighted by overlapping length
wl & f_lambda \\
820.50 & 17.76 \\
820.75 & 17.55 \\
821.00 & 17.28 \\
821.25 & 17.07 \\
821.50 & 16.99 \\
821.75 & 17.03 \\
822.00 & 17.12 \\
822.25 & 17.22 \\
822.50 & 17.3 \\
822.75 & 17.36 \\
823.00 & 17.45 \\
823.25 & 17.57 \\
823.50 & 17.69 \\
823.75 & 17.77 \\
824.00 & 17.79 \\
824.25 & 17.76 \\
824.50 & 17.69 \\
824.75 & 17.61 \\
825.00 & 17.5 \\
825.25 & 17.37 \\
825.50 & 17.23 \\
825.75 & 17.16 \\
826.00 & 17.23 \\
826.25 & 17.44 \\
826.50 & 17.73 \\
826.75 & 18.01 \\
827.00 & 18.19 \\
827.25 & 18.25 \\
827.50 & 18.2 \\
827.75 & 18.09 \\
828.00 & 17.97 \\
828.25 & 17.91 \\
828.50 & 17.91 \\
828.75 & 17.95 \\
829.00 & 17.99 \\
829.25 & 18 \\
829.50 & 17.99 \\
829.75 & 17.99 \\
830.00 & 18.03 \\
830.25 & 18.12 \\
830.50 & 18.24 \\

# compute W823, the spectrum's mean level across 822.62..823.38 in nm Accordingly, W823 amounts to 17.5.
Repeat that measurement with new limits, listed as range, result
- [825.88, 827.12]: 17.7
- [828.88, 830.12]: 18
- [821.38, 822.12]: 17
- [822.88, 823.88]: 17.6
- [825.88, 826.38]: 17.3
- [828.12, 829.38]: 18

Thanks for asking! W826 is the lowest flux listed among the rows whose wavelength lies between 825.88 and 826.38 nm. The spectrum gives 17.23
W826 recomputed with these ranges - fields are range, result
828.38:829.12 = 17.91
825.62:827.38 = 17.16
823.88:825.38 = 17.37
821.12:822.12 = 16.99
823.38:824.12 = 17.69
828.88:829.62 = 17.99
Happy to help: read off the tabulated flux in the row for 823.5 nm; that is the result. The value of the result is 17.69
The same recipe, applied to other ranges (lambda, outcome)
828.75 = 17.95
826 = 17.23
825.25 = 17.37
